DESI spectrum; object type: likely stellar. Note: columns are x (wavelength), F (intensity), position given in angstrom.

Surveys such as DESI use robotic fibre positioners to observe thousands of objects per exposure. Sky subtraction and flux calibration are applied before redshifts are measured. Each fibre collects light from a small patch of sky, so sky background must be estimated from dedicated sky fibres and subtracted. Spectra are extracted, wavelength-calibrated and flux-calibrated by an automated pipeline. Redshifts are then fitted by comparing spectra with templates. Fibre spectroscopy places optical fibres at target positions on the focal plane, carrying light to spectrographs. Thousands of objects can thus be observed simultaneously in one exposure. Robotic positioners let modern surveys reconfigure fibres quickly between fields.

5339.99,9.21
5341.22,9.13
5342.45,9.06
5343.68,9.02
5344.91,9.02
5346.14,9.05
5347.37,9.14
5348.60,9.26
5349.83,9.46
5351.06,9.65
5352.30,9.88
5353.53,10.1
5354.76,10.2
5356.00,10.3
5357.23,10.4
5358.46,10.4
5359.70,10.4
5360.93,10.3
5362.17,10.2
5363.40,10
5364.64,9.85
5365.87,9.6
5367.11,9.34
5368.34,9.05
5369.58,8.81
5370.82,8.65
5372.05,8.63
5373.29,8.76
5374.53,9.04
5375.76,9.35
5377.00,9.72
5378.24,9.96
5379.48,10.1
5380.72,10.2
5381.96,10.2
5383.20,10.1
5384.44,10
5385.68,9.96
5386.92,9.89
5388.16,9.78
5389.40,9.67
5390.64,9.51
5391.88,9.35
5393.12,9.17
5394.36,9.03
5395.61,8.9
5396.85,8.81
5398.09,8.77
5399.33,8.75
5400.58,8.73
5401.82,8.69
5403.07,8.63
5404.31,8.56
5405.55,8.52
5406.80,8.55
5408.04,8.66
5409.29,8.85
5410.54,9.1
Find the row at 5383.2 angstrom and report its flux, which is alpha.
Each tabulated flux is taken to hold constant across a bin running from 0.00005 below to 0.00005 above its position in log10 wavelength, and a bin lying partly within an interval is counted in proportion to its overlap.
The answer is 10.1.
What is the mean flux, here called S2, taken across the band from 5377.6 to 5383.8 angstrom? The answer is 10.1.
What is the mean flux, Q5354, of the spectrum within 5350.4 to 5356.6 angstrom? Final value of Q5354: 10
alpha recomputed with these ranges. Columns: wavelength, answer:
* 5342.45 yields 9.06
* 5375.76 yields 9.35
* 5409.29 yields 8.85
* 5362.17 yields 10.2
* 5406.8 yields 8.55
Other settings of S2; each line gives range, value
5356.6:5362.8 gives 10.3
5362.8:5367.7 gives 9.69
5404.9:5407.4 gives 8.53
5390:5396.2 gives 9.19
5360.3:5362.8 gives 10.3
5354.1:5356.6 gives 10.2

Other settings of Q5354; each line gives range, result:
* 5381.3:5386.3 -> 10.1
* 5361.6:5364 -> 10.1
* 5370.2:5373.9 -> 8.69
